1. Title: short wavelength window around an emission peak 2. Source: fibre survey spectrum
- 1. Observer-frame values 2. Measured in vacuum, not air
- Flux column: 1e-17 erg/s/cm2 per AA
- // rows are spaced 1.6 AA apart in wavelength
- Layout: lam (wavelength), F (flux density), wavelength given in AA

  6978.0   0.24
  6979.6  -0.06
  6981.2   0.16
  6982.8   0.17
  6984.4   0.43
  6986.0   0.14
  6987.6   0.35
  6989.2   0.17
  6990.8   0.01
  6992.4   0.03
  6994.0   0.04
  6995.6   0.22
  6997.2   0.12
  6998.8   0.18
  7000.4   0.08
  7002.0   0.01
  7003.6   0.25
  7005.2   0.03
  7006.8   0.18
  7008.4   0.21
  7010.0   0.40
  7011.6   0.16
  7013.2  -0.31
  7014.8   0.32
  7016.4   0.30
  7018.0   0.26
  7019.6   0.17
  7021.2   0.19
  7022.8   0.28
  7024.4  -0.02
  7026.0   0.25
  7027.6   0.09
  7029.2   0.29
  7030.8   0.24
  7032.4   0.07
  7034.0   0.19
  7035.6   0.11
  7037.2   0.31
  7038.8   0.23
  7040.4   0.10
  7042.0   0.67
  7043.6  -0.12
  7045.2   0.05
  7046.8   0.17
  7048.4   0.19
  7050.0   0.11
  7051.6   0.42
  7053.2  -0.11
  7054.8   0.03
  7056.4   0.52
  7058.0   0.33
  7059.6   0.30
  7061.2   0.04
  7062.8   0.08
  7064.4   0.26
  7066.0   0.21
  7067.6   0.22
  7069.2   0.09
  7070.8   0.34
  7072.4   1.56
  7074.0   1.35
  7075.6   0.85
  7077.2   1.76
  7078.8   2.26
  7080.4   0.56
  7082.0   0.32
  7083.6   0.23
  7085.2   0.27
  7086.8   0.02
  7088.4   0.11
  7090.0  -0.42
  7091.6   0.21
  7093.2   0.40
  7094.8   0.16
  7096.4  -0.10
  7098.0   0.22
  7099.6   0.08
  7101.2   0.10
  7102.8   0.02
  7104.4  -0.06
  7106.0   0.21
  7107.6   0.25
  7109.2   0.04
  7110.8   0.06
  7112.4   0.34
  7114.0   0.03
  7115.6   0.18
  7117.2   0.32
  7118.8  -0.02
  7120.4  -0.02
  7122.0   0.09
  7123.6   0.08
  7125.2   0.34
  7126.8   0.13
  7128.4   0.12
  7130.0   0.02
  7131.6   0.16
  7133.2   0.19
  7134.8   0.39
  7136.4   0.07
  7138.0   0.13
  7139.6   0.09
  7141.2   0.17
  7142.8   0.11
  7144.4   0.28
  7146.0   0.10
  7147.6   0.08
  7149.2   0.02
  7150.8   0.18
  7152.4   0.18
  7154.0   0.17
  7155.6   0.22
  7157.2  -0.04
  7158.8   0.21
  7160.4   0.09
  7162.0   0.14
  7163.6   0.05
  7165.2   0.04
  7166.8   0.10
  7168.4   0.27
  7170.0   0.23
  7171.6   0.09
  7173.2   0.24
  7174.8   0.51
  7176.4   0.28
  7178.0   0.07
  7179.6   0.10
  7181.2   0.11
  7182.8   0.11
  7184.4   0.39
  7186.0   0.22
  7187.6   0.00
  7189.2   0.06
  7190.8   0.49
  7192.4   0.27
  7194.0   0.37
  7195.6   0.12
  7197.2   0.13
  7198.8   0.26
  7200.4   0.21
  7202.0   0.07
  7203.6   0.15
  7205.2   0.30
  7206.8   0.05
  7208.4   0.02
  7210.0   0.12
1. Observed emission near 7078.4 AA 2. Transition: [O II] 3727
